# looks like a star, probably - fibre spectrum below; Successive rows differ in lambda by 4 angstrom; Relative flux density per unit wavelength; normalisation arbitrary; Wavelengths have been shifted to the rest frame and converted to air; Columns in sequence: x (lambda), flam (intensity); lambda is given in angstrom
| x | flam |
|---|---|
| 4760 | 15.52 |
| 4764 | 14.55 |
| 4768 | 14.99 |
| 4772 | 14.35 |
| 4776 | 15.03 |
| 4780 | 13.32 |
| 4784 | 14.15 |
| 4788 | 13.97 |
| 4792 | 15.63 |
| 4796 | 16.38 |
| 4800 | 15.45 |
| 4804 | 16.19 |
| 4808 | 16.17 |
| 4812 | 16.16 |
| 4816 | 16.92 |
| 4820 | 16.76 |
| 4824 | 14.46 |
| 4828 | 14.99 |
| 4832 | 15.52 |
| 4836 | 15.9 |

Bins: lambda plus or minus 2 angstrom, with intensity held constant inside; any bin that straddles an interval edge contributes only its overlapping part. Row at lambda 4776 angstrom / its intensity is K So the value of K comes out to 15.03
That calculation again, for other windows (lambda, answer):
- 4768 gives 14.99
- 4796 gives 16.38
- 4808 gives 16.17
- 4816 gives 16.92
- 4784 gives 14.15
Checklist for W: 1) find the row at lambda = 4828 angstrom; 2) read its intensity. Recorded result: 14.99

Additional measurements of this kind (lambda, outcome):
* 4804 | 16.19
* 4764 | 14.55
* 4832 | 15.52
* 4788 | 13.97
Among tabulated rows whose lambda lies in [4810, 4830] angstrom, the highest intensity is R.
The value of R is 16.92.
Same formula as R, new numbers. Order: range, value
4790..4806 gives 16.38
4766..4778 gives 15.03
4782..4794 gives 15.63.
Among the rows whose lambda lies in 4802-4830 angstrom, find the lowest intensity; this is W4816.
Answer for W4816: 14.46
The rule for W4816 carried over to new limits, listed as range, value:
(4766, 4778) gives 14.35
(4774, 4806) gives 13.32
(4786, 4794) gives 13.97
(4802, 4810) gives 16.17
